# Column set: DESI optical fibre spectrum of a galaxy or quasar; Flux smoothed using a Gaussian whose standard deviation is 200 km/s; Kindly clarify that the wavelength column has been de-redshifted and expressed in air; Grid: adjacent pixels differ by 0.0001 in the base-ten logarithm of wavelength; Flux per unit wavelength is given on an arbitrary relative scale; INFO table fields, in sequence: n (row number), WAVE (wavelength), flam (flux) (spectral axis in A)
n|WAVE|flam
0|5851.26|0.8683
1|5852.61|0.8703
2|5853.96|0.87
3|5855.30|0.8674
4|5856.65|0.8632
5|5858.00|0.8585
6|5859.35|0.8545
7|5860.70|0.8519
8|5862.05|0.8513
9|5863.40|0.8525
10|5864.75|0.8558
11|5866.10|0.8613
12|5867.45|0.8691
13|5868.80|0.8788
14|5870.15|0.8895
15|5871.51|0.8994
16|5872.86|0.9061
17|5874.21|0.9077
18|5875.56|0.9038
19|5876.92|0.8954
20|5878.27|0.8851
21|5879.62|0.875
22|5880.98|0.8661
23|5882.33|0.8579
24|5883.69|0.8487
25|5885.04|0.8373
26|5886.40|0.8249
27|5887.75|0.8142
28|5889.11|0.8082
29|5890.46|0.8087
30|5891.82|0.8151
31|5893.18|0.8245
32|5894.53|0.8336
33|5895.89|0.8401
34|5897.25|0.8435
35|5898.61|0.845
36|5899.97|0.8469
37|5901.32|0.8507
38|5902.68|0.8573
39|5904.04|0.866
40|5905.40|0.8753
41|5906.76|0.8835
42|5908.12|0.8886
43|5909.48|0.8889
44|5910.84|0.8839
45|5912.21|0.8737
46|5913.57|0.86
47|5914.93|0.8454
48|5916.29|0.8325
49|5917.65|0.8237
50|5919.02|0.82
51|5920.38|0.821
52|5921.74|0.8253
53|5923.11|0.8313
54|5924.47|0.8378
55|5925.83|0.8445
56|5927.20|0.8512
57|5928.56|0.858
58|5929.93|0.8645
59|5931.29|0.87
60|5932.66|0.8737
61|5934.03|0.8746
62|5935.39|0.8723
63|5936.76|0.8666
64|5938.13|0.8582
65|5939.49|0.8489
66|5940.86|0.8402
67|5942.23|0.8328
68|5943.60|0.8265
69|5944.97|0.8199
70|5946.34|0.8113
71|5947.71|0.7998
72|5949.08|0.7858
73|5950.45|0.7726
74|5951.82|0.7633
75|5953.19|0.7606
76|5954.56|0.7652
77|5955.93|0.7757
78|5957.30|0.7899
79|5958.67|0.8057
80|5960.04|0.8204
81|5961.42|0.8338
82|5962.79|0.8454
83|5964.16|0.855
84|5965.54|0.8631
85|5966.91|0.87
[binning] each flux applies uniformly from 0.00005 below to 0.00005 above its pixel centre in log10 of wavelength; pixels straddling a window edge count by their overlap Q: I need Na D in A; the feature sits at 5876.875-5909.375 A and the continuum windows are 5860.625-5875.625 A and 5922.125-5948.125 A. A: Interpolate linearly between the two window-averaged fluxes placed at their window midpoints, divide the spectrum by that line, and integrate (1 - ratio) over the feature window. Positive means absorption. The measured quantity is 0.6 A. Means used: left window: 0.877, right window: 0.846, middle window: 0.85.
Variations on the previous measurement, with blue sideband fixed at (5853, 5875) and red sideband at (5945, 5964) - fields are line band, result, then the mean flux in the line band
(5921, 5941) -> -0.9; 0.855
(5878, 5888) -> 0.1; 0.852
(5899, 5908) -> -0.3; 0.865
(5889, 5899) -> 0.2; 0.828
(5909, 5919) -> -0.3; 0.855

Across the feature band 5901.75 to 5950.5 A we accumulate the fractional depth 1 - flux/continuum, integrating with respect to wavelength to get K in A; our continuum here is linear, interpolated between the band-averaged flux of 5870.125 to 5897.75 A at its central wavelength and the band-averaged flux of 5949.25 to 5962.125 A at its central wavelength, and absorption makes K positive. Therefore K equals -1.9 A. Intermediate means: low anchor 0.856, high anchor 0.788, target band 0.848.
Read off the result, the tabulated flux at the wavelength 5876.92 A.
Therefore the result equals 0.8954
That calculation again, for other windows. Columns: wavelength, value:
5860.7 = 0.8519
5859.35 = 0.8545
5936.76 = 0.8666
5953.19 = 0.7606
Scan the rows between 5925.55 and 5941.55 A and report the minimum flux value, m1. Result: 0.8402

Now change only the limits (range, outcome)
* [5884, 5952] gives 0.7633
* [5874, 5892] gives 0.8082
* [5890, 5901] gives 0.8087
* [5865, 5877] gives 0.8613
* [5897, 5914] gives 0.8435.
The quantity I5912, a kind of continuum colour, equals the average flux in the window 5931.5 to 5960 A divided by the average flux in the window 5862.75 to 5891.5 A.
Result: 0.95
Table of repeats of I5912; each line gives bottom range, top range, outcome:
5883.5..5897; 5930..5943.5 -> 1.04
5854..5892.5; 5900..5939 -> 1.00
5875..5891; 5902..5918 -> 1.02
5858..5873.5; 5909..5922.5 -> 0.97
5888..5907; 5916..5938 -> 1.01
